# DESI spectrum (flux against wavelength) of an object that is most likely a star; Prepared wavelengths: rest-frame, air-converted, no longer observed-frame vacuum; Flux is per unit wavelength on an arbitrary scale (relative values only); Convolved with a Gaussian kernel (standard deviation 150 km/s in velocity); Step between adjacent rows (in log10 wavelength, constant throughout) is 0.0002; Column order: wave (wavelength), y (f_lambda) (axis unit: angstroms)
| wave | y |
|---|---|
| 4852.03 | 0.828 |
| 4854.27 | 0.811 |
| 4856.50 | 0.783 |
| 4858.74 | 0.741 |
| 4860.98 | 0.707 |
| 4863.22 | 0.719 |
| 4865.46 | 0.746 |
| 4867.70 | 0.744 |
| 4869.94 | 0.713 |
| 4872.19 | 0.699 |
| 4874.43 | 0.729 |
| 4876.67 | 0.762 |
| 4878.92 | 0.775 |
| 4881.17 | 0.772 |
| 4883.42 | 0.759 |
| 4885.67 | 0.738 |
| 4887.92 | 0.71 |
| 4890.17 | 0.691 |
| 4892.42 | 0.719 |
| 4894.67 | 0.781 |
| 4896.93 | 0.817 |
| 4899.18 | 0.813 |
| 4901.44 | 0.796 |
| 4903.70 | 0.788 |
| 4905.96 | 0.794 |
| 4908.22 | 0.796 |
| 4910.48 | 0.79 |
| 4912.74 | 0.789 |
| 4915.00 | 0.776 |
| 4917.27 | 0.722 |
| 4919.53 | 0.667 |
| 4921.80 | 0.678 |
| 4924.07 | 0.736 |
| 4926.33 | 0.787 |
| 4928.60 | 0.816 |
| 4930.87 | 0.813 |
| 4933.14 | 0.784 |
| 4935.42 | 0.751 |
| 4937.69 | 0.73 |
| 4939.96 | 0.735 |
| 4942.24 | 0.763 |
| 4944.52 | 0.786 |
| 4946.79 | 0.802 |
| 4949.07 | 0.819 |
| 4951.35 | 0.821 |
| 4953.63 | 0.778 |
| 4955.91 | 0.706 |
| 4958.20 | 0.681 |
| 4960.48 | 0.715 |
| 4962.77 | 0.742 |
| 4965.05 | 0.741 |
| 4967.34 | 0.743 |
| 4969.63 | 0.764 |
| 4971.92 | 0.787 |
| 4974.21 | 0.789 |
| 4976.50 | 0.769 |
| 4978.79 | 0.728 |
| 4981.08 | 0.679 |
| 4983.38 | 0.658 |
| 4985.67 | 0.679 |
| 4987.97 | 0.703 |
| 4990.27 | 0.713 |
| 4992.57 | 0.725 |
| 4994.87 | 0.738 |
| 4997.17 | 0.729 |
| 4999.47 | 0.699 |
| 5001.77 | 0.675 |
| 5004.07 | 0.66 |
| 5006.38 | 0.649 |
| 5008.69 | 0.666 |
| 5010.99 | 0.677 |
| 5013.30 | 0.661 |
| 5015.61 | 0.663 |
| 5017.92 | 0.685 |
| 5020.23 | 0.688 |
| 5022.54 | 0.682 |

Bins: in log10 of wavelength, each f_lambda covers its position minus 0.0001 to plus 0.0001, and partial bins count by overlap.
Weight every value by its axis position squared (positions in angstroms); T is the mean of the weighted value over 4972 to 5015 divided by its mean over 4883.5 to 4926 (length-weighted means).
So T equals 1.0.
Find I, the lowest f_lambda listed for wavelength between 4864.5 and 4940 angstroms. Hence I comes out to 0.667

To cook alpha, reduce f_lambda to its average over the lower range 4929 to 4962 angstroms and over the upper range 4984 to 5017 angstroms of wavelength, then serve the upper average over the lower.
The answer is 0.90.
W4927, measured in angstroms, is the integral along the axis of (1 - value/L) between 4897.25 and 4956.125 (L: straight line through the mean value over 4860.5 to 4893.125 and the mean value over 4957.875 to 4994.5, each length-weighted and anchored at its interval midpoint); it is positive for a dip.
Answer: -3.4 angstroms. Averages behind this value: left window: 0.733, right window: 0.727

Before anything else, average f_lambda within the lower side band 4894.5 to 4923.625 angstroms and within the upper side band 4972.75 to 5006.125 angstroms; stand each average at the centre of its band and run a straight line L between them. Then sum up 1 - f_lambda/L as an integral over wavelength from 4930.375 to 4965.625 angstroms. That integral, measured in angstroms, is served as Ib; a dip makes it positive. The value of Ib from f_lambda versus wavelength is -0.9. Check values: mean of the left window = 0.768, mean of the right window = 0.709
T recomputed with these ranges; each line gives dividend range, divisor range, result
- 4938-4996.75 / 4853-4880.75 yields 1.04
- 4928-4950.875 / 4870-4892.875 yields 1.09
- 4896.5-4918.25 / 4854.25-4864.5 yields 1.08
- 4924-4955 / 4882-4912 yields 1.03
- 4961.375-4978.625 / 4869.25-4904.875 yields 1.04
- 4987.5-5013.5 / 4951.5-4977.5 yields 0.94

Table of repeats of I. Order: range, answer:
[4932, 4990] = 0.658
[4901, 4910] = 0.788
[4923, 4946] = 0.73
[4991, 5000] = 0.699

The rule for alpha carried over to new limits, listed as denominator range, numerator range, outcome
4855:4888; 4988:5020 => 0.93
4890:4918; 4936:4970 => 0.97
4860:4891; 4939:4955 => 1.07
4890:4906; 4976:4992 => 0.90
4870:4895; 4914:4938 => 1.02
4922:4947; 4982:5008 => 0.90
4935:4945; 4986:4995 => 0.95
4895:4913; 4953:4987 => 0.92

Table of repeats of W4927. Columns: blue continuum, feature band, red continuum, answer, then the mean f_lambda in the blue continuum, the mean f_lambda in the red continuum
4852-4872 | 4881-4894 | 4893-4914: 0.8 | 0.748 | 0.794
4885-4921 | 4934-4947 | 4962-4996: -0.2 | 0.761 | 0.73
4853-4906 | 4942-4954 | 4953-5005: -1.1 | 0.754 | 0.721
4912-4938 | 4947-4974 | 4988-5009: -1.1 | 0.754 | 0.696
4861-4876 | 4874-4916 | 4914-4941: -1.9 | 0.725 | 0.75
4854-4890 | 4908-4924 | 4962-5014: -0.3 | 0.741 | 0.712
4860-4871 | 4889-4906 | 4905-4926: -0.7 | 0.726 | 0.751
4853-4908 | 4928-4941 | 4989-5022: -0.8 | 0.755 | 0.688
